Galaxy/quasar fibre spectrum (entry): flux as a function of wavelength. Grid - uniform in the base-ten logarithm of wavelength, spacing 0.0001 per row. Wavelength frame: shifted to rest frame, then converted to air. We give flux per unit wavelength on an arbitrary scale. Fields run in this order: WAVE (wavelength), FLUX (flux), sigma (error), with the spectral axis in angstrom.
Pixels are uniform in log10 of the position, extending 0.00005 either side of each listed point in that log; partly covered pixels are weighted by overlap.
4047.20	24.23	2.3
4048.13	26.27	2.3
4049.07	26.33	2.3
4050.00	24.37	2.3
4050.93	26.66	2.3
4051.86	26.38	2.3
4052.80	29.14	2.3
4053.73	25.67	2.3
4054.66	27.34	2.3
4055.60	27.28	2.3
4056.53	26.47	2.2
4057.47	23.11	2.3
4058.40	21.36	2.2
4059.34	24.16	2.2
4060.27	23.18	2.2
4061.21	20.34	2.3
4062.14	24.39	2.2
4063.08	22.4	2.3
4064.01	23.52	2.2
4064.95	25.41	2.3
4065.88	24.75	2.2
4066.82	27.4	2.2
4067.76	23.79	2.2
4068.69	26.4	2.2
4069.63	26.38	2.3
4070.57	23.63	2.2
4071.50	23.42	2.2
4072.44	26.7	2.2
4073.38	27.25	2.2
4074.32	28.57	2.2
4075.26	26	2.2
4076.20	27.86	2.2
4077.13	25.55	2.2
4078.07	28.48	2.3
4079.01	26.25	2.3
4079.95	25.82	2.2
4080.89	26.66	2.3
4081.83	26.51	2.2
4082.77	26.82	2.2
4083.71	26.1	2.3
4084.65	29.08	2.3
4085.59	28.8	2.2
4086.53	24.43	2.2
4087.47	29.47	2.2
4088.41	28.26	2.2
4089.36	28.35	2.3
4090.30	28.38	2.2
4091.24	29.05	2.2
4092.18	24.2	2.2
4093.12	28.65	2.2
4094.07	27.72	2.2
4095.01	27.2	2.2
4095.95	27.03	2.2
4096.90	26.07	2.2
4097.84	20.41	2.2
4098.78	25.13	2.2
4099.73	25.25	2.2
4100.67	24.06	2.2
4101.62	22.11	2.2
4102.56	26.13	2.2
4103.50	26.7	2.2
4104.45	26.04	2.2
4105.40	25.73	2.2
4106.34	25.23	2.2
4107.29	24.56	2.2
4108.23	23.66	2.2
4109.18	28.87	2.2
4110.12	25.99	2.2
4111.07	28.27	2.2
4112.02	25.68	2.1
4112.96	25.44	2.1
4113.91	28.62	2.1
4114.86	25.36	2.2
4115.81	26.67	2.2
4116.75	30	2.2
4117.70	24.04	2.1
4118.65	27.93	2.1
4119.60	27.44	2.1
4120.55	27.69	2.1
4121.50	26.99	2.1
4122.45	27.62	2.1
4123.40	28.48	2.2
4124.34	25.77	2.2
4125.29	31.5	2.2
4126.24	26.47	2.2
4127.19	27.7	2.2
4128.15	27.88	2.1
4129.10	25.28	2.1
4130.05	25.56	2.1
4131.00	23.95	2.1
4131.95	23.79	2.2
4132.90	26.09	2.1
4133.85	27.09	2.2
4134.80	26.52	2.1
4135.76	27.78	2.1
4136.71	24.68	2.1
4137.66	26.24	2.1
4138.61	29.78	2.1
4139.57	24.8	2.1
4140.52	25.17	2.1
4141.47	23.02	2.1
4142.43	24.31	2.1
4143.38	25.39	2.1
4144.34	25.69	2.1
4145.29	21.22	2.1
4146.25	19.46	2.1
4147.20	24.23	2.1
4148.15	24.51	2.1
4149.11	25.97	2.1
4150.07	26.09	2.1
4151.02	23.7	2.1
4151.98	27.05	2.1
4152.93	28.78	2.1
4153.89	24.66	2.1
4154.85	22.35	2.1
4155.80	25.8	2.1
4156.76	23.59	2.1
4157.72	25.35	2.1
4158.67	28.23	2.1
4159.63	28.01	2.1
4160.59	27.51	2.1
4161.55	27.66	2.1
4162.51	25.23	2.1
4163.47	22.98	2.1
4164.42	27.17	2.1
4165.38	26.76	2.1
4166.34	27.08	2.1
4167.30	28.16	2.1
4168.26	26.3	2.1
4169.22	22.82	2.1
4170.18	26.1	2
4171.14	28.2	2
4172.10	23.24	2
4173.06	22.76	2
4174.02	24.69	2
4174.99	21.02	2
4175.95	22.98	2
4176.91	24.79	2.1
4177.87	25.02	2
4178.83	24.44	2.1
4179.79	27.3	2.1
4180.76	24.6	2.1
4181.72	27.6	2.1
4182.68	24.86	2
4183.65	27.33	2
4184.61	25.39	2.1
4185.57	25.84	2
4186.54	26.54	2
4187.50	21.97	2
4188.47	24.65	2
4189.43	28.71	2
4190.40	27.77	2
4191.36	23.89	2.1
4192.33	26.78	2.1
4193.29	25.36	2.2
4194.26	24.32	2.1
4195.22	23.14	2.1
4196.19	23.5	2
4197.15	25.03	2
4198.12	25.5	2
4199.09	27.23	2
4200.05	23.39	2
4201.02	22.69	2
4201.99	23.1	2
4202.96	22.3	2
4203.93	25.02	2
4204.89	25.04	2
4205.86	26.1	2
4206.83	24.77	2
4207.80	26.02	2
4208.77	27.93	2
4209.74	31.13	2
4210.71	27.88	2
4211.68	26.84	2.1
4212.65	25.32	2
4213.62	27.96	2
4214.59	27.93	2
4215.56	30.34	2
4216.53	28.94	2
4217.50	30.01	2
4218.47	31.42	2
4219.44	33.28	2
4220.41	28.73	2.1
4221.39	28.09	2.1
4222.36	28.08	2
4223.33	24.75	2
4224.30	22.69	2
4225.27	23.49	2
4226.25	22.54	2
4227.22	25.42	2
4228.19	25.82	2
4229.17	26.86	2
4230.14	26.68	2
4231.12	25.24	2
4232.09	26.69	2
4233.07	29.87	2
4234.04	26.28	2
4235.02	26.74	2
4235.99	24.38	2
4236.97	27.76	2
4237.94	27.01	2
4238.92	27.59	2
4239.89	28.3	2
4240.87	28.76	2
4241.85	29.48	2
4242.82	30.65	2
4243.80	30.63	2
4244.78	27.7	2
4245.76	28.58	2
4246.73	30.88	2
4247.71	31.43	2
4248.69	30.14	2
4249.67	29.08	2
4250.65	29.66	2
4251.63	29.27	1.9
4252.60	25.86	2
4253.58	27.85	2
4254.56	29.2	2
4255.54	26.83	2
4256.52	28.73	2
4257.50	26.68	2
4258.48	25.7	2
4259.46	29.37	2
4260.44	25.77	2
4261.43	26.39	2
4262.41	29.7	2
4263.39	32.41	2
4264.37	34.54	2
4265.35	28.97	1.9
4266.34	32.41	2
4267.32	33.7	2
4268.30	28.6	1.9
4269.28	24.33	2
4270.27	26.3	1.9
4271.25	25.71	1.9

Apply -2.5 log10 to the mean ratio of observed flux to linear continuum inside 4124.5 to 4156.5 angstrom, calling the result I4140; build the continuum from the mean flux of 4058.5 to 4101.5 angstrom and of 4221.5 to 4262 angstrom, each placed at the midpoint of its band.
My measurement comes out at 0.04 mag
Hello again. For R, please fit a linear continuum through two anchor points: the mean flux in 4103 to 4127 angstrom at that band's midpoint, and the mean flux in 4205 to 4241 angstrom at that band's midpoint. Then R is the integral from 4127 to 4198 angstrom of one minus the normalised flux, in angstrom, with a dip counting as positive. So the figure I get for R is 4.2 angstrom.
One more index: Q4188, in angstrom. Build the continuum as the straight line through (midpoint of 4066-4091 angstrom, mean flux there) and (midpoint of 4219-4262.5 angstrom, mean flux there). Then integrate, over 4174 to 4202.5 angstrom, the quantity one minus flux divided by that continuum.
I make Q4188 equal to 2.5 angstrom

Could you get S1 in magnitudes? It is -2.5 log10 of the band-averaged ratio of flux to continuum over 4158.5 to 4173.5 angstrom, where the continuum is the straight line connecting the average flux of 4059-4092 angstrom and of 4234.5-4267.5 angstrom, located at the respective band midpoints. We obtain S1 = 0.057 mag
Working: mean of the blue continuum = 26.1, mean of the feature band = 26.1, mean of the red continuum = 28.8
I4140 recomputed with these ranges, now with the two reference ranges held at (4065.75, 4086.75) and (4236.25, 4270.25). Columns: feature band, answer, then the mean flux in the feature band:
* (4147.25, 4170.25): 0.07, 25.9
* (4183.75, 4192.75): 0.09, 25.8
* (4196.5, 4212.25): 0.11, 25.6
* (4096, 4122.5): 0.04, 26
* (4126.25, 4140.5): 0.04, 26.2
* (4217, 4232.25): 0.06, 26.9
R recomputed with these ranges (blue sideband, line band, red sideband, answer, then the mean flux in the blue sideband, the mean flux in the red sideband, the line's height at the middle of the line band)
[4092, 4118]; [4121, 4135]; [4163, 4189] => -0.6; 25.9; 25.2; 25.7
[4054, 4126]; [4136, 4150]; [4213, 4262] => 1.1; 26.2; 27.8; 26.8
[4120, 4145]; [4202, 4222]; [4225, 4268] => 0.0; 26.3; 28.2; 27.7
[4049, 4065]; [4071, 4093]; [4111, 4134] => -1.3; 24.8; 26.8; 25.6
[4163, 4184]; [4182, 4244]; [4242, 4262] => 0.9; 25.3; 28.5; 26.9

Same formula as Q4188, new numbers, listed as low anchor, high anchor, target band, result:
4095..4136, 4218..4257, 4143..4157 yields 1.1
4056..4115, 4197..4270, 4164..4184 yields 1.1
